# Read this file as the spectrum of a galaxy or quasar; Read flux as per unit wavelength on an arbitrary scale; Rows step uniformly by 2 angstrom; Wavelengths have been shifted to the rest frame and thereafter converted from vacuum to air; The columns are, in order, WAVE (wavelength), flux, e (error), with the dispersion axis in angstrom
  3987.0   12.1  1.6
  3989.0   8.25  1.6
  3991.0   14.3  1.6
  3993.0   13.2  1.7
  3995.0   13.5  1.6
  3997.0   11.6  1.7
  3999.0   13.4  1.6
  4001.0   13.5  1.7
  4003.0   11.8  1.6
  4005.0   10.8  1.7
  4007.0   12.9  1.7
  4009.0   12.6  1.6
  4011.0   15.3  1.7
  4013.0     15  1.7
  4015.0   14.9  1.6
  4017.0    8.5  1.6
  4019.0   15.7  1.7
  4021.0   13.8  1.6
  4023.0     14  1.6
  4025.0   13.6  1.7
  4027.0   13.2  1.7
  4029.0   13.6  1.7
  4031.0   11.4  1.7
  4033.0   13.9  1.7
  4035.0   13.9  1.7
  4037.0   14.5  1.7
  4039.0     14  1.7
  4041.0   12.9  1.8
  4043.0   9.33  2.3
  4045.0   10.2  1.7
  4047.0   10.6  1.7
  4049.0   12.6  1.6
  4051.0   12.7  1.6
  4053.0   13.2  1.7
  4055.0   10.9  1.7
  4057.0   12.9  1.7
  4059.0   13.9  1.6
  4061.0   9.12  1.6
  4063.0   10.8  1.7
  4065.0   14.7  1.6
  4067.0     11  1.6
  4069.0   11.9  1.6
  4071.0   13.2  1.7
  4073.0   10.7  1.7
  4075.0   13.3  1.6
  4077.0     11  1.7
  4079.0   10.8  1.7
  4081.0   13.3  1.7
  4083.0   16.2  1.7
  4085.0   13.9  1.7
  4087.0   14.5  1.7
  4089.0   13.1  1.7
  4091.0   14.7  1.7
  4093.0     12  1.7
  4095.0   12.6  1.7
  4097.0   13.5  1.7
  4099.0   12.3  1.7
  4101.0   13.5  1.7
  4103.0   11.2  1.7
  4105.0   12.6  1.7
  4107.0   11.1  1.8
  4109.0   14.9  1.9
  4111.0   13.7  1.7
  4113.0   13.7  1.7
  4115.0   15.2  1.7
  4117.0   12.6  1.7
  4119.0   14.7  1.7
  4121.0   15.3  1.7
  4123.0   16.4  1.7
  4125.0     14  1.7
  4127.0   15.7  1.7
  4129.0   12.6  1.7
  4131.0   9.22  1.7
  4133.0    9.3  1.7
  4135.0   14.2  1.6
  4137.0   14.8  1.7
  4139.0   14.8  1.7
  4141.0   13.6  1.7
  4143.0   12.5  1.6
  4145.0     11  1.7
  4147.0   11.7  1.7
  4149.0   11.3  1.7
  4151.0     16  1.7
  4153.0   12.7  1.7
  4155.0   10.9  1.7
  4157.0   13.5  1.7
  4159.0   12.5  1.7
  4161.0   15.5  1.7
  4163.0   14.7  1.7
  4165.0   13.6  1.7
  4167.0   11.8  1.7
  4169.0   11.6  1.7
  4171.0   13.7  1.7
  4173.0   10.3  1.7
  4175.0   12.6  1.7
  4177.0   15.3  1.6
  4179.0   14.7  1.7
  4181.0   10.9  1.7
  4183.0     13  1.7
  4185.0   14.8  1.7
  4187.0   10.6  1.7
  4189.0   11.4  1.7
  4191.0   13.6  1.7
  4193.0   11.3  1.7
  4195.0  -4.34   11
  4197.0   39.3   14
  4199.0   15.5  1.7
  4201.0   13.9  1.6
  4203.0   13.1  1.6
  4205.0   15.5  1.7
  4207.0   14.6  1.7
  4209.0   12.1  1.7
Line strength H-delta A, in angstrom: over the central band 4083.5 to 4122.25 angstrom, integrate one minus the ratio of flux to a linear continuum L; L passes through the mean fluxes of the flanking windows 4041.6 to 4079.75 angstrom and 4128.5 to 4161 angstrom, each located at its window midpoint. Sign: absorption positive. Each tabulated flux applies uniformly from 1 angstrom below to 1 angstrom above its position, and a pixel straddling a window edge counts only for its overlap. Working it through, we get -4.1 angstrom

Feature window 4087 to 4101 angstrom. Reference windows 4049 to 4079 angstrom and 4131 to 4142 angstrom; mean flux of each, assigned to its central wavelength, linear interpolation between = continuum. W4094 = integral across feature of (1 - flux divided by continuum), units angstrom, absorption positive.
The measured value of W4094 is -0.8 angstrom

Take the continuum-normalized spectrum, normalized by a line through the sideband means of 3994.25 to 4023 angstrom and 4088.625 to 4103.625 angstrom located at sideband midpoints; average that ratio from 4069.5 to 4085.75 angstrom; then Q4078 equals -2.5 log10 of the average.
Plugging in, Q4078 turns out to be 0.016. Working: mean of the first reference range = 13.1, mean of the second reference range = 12.9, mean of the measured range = 12.8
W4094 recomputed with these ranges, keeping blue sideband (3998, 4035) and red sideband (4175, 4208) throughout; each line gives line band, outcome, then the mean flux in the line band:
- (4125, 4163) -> 2.1 angstrom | 13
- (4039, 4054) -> 1.7 angstrom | 11.8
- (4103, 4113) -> 0.5 angstrom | 12.9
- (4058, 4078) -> 2.2 angstrom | 12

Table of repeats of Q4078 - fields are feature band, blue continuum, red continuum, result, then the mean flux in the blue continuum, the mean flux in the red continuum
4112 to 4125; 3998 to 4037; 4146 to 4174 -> -0.128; 13.3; 12.8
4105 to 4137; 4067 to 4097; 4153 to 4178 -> -0.048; 12.9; 13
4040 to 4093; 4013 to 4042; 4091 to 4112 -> 0.066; 13.5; 12.8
